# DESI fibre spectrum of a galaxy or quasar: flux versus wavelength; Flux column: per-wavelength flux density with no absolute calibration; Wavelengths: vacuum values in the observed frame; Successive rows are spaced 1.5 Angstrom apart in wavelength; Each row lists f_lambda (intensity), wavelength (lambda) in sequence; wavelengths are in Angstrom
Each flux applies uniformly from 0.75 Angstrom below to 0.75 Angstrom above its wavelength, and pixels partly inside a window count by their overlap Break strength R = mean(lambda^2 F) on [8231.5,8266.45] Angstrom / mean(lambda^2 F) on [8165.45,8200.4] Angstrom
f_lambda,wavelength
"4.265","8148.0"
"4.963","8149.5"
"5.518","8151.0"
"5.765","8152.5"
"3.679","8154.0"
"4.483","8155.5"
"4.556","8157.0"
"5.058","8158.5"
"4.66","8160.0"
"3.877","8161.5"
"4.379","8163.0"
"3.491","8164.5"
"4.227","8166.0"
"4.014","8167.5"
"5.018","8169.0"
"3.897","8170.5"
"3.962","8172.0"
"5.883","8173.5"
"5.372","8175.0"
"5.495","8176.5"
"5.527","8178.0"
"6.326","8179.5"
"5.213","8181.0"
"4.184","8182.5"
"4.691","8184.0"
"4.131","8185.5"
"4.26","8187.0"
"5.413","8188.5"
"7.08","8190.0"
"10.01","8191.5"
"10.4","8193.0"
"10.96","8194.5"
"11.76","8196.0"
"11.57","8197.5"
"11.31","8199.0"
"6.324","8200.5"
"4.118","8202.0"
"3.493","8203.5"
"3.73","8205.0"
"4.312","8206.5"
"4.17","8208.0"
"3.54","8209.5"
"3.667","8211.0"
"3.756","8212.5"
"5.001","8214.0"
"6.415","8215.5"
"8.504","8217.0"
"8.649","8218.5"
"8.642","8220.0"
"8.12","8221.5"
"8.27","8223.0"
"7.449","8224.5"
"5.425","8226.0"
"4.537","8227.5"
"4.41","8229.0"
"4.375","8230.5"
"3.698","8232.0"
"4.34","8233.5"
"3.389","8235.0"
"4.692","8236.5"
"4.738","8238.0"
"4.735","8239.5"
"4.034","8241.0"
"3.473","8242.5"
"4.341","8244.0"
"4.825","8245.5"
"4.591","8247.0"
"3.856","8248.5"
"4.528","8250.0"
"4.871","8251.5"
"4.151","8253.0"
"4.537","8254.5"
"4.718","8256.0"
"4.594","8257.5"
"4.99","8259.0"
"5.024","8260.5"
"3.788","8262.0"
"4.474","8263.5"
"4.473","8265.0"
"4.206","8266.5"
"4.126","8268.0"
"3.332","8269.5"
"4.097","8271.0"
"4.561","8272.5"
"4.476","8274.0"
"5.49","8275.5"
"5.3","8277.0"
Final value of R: 0.68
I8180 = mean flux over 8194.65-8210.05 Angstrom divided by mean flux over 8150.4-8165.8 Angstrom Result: 1.5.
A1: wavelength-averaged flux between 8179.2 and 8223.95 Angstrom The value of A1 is 6.61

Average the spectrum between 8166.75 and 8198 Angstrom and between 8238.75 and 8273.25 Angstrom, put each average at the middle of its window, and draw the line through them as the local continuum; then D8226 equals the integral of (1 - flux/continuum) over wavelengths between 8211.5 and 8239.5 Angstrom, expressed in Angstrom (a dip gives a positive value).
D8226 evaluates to -2.8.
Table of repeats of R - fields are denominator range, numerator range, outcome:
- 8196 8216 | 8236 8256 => 0.78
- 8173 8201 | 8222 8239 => 0.71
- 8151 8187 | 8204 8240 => 1.15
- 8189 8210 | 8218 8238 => 0.79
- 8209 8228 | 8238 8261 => 0.71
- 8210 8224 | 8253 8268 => 0.67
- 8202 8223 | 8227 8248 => 0.77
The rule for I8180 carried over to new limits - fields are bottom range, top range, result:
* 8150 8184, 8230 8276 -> 0.92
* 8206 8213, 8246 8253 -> 1.15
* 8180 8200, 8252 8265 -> 0.59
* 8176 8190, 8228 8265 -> 0.86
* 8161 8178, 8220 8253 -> 1.09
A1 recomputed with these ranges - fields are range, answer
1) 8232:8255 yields 4.32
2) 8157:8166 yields 4.31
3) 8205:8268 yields 4.96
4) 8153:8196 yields 5.48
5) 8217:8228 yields 7.44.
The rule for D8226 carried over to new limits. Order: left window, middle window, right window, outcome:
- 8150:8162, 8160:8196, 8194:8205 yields 4.9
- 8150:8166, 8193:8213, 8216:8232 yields -2.2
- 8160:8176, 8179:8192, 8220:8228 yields -0.8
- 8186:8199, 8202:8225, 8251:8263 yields 5.0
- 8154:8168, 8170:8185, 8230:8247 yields -2.8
